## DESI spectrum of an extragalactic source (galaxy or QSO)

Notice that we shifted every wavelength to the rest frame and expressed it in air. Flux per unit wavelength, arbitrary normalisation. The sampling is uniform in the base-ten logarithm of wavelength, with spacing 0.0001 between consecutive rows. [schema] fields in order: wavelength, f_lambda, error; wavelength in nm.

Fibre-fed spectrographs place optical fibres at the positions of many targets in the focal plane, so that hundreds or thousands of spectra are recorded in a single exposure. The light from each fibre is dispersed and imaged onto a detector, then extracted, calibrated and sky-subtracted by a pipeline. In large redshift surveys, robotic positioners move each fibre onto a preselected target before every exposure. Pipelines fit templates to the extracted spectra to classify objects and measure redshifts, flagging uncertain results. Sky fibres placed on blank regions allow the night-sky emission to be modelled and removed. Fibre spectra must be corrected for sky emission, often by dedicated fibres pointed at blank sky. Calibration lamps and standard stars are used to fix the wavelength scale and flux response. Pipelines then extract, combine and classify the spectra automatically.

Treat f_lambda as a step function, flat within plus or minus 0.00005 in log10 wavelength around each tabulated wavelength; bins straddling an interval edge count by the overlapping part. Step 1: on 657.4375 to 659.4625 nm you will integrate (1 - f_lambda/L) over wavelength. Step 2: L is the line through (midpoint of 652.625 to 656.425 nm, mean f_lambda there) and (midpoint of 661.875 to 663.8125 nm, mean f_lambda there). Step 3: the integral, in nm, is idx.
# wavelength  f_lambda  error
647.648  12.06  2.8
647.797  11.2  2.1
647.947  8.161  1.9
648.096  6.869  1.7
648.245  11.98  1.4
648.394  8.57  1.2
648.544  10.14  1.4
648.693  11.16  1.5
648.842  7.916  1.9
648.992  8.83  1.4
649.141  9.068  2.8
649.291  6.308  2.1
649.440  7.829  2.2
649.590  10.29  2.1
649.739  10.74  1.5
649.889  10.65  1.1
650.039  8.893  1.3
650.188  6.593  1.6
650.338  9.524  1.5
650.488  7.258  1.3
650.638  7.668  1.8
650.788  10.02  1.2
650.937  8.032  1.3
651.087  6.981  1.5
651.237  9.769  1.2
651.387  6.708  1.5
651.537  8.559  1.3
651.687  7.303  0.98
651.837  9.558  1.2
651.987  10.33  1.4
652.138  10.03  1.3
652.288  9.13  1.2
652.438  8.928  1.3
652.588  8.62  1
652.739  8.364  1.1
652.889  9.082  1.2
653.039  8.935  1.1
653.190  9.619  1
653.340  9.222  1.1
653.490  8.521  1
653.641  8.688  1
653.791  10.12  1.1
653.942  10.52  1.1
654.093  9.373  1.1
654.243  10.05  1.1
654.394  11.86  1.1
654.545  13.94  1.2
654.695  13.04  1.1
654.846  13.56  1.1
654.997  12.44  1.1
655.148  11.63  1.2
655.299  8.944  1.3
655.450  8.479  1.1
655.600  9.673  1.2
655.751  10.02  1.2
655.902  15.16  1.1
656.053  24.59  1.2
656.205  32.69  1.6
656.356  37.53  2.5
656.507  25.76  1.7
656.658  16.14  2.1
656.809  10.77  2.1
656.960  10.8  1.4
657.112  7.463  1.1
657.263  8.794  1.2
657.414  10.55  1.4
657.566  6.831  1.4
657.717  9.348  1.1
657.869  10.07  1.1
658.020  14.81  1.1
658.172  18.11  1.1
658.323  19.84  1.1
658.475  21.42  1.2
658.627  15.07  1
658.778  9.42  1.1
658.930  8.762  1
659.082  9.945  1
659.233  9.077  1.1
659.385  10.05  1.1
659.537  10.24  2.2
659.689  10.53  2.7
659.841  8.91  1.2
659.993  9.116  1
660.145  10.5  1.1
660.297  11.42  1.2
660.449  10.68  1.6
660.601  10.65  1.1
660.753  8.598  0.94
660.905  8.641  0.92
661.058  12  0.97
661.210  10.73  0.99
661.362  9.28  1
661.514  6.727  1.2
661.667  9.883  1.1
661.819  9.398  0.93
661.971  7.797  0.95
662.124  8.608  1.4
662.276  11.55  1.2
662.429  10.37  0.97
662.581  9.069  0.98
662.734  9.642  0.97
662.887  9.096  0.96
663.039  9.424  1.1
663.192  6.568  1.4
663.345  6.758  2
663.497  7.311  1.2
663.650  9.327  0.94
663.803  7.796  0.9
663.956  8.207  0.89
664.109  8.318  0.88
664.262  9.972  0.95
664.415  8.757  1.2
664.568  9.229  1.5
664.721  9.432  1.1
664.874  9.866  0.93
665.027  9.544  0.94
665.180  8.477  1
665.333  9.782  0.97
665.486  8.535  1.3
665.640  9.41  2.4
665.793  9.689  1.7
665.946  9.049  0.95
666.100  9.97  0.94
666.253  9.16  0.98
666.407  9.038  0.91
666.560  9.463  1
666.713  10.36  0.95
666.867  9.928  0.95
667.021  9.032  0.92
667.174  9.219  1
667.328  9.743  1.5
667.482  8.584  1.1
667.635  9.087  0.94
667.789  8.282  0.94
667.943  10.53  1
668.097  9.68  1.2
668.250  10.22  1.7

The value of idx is -0.27 nm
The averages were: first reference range 13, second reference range 8.76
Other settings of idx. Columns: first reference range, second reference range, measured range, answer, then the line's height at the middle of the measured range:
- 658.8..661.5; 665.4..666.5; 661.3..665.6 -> 0.288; 9.53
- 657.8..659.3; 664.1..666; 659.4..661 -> 0.333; 12.6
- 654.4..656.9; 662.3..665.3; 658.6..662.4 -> 0.643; 11.9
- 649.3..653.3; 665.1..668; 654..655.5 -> -0.415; 8.91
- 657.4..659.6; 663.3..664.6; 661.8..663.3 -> 0.052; 9.42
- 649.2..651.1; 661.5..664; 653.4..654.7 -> -0.288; 8.62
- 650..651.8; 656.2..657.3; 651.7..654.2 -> 0.490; 11.7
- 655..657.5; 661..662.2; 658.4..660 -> 0.118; 12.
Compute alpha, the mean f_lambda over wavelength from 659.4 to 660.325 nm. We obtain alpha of 10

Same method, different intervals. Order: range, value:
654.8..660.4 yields 13.5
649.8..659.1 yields 11.7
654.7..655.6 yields 11.1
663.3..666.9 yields 9.07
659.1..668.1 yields 9.32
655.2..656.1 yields 12.4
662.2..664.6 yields 8.83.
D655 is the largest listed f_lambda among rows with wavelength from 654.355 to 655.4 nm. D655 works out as 13.94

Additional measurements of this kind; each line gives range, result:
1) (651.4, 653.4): 10.33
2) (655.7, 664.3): 37.53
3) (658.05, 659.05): 21.42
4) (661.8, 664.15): 11.55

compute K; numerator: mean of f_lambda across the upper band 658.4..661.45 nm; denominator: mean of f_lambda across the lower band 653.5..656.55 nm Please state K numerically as 0.73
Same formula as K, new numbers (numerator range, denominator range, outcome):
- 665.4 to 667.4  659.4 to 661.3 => 0.93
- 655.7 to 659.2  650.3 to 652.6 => 1.78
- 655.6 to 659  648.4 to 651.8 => 1.79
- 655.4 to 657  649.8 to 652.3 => 2.16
